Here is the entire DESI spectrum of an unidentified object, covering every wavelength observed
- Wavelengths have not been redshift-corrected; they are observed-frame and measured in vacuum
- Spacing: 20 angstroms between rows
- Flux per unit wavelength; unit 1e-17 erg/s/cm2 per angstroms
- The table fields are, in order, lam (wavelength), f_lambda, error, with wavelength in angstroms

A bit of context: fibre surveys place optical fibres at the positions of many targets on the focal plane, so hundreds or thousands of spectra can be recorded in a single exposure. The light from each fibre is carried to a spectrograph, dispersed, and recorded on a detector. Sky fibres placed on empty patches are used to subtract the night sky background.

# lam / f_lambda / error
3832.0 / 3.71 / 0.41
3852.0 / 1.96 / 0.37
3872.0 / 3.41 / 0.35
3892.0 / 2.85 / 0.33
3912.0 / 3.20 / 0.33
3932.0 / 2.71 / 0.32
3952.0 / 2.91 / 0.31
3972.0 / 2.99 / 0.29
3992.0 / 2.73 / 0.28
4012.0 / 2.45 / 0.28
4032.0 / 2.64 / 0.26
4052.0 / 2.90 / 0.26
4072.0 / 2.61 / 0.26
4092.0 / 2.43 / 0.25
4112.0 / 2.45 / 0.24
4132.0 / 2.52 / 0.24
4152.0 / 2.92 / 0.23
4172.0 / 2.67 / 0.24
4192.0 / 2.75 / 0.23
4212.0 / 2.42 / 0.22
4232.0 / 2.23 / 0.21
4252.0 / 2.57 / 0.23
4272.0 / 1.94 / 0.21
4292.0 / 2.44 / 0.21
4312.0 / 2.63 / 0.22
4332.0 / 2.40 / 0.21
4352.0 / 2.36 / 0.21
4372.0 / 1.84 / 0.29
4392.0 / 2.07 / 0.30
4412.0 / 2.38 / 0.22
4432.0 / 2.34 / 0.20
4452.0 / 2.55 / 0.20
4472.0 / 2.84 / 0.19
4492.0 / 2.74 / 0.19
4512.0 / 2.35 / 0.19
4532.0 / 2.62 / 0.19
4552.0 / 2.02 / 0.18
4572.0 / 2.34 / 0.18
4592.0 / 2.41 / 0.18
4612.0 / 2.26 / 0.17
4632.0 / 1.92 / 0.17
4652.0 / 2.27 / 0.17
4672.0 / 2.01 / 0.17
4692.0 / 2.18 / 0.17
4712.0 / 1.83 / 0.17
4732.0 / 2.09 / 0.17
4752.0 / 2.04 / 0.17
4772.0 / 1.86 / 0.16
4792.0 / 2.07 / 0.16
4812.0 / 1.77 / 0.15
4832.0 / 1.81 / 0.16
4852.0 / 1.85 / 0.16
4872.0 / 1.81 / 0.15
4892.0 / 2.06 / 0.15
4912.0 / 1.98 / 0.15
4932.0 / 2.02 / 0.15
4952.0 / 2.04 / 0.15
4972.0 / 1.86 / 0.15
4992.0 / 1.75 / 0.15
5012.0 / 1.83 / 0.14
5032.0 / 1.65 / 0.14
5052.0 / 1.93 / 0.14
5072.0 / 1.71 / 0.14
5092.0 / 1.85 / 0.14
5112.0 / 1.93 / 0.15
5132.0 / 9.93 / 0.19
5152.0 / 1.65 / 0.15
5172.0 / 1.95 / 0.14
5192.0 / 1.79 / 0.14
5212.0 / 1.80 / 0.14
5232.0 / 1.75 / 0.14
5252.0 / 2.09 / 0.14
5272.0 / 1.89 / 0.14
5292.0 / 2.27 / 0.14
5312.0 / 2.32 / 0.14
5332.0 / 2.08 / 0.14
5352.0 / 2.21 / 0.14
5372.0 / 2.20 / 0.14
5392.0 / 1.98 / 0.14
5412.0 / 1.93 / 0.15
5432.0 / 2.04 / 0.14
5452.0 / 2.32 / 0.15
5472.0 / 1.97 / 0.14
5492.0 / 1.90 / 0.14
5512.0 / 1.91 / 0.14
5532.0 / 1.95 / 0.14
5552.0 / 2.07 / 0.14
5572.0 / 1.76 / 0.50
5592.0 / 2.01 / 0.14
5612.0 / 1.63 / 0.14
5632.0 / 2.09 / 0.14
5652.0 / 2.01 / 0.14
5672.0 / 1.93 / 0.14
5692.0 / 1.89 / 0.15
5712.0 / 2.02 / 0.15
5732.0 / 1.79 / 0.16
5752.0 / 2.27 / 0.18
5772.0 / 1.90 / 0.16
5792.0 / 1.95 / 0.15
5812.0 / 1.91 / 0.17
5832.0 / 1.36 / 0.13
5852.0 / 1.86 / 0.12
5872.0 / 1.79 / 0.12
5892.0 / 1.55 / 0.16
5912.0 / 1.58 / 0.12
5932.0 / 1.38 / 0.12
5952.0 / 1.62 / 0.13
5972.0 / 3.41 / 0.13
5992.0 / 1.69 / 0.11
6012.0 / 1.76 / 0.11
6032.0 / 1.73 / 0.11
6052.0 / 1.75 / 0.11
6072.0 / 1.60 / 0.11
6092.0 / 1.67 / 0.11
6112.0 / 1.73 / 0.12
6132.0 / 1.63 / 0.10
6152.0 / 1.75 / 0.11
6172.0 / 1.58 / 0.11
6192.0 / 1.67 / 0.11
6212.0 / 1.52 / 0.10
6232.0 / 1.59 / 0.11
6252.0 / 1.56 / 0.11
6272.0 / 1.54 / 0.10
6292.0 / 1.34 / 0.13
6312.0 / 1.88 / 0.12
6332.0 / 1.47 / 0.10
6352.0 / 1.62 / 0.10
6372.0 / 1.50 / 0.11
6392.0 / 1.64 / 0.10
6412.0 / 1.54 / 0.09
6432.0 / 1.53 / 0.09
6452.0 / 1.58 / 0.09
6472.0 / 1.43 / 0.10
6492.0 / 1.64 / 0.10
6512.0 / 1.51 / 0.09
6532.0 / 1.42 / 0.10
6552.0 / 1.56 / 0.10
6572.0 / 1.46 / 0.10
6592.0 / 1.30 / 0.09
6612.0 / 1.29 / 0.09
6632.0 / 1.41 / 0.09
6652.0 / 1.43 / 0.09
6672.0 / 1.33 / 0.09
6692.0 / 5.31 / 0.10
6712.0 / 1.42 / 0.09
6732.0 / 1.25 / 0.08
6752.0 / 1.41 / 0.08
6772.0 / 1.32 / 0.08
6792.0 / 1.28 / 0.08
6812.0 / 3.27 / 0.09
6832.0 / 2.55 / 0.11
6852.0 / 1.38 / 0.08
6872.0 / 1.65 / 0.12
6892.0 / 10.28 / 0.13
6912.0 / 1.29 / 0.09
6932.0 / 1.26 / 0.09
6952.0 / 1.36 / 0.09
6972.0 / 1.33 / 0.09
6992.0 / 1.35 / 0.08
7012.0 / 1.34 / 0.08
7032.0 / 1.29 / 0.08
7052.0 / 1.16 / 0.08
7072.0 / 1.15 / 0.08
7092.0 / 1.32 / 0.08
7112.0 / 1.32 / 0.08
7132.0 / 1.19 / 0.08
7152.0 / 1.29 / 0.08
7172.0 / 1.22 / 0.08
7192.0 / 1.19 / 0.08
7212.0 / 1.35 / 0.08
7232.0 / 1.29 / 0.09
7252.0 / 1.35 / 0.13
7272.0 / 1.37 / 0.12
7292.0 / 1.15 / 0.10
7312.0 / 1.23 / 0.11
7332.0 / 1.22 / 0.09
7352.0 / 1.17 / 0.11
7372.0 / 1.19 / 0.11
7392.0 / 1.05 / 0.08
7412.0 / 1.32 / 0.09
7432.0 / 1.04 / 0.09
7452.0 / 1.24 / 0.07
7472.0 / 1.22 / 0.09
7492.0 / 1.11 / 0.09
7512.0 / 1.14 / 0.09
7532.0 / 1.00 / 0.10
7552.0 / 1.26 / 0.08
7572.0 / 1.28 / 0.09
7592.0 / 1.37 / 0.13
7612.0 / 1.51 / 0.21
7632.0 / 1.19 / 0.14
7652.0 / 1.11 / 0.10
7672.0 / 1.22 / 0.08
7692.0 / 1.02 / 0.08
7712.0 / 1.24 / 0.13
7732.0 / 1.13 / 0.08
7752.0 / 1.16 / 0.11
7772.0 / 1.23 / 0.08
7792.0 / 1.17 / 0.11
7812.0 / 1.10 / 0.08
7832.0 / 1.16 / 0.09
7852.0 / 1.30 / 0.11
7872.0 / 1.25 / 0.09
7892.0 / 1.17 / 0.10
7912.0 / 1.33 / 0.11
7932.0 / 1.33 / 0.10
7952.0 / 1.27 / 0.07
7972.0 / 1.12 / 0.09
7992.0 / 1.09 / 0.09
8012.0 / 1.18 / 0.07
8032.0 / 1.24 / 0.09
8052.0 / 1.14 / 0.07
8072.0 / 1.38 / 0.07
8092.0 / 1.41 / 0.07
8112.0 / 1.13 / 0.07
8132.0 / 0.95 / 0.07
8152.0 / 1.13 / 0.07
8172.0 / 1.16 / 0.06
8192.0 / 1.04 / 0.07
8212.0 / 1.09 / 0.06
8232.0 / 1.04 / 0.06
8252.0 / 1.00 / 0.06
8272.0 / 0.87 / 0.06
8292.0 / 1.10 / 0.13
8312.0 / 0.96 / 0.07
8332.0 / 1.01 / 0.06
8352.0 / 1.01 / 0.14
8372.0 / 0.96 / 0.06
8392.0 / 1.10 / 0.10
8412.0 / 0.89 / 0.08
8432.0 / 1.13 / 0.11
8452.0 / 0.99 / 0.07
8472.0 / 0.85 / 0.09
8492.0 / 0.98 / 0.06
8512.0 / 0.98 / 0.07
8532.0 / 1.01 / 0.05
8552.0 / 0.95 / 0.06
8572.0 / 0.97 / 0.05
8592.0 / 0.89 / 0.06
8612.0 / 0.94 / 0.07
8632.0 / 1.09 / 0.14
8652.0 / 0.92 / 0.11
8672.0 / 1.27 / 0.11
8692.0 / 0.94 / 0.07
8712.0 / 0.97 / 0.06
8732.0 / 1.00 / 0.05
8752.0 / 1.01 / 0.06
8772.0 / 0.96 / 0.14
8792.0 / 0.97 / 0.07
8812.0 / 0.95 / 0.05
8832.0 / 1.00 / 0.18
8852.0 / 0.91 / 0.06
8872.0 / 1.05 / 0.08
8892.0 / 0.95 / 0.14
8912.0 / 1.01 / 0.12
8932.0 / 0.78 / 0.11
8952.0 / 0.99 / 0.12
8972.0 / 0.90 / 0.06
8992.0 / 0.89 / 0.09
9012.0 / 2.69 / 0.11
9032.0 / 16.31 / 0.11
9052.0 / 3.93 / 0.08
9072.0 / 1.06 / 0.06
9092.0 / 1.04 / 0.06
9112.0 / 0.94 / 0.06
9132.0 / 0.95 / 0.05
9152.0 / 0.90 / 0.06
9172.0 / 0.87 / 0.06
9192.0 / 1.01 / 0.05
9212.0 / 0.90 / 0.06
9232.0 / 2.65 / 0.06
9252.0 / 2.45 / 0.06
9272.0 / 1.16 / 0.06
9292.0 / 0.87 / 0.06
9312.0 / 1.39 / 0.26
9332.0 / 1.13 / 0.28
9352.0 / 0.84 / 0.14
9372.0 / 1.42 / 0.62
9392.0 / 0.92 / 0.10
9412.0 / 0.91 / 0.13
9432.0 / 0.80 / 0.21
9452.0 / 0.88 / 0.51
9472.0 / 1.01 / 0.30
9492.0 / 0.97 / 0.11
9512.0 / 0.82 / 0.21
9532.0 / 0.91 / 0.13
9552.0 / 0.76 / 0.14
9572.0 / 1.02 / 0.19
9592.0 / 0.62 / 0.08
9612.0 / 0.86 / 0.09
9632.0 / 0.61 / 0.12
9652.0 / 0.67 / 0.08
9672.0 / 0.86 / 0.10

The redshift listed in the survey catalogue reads 0.38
